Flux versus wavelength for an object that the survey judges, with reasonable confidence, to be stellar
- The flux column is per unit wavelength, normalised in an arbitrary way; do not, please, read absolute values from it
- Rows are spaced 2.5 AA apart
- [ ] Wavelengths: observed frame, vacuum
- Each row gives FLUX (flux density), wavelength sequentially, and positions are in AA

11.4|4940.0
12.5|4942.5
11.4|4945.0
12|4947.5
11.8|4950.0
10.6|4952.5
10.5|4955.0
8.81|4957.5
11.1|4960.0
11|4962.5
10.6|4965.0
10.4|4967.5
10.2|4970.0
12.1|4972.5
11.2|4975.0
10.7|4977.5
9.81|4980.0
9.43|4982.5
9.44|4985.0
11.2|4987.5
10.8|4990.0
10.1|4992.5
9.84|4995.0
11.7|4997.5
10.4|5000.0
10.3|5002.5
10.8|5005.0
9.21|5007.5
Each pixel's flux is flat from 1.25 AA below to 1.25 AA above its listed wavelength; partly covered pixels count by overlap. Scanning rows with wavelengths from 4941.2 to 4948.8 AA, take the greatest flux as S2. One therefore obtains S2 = 12.5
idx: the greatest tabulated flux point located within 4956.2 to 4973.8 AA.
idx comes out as 12.1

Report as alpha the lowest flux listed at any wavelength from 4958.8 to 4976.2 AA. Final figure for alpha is 10.2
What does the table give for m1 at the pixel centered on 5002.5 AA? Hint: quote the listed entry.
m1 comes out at 10.3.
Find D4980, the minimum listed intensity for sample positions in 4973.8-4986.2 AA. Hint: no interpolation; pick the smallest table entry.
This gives 9.43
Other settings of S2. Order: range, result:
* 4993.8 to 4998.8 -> 11.7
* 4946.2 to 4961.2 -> 12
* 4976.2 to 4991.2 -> 11.2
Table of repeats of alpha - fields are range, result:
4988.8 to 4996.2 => 9.84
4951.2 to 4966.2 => 8.81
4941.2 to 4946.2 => 11.4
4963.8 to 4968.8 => 10.4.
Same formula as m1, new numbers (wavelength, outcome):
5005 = 10.8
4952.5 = 10.6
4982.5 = 9.43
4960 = 11.1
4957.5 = 8.81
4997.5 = 11.7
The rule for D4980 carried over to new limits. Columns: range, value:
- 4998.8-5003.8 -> 10.3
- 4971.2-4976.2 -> 11.2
